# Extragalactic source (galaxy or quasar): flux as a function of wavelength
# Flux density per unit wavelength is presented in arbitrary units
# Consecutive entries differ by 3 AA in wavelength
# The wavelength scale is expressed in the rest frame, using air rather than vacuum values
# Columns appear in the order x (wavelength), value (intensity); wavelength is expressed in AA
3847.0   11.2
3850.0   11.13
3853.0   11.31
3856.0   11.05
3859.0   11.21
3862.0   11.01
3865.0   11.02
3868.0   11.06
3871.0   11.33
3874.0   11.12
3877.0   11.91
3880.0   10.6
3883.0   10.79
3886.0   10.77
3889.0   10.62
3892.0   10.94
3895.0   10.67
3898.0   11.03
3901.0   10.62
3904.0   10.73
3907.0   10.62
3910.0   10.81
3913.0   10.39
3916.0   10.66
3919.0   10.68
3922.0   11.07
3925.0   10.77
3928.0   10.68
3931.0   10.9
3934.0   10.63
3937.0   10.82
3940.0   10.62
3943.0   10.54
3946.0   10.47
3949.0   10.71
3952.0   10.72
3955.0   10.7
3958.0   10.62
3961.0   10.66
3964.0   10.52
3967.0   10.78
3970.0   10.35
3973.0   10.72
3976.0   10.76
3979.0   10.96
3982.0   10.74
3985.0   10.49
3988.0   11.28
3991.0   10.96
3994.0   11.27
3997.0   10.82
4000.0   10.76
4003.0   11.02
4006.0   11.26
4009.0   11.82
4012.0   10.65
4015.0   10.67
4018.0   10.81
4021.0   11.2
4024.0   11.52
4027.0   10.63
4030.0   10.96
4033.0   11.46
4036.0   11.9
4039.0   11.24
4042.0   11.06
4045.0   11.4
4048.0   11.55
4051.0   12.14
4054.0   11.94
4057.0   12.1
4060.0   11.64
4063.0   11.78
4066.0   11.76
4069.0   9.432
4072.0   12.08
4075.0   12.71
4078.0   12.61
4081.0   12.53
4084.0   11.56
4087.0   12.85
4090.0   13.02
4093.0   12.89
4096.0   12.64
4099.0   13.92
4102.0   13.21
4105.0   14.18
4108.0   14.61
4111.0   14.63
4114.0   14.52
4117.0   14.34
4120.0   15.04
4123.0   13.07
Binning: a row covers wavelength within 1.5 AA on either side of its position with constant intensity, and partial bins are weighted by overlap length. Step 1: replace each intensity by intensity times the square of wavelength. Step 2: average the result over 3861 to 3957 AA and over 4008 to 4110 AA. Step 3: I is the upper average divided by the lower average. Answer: 1.2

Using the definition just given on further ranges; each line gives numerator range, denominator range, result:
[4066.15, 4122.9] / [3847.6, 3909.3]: 1.33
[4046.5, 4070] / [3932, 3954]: 1.15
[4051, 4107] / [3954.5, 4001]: 1.21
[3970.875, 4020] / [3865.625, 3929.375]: 1.06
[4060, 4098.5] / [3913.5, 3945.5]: 1.23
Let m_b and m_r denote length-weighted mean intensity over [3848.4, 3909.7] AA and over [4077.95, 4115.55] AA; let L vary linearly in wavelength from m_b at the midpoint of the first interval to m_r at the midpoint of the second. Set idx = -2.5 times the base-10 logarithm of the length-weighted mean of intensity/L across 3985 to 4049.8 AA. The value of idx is 0.123 mag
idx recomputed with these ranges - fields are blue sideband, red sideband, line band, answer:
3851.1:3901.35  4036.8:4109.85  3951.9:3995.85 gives 0.09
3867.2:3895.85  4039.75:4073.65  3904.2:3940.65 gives 0.04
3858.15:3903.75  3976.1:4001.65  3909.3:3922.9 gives 0.02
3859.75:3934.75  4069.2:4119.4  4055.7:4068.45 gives 0.10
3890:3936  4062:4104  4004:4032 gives 0.07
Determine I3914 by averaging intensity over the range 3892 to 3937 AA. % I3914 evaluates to 10.7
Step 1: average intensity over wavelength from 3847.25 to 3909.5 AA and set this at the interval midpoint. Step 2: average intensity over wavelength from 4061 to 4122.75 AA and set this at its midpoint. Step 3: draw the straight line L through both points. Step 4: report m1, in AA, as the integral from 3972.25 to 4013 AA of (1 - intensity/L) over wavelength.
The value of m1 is 3.7 AA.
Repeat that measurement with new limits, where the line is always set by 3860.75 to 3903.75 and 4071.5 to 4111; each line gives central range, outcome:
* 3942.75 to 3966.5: 2.2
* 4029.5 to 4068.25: 3.2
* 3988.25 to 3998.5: 0.9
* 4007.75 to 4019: 1.2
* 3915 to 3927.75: 0.6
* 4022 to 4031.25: 1.0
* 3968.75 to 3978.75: 1.0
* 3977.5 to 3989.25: 1.1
